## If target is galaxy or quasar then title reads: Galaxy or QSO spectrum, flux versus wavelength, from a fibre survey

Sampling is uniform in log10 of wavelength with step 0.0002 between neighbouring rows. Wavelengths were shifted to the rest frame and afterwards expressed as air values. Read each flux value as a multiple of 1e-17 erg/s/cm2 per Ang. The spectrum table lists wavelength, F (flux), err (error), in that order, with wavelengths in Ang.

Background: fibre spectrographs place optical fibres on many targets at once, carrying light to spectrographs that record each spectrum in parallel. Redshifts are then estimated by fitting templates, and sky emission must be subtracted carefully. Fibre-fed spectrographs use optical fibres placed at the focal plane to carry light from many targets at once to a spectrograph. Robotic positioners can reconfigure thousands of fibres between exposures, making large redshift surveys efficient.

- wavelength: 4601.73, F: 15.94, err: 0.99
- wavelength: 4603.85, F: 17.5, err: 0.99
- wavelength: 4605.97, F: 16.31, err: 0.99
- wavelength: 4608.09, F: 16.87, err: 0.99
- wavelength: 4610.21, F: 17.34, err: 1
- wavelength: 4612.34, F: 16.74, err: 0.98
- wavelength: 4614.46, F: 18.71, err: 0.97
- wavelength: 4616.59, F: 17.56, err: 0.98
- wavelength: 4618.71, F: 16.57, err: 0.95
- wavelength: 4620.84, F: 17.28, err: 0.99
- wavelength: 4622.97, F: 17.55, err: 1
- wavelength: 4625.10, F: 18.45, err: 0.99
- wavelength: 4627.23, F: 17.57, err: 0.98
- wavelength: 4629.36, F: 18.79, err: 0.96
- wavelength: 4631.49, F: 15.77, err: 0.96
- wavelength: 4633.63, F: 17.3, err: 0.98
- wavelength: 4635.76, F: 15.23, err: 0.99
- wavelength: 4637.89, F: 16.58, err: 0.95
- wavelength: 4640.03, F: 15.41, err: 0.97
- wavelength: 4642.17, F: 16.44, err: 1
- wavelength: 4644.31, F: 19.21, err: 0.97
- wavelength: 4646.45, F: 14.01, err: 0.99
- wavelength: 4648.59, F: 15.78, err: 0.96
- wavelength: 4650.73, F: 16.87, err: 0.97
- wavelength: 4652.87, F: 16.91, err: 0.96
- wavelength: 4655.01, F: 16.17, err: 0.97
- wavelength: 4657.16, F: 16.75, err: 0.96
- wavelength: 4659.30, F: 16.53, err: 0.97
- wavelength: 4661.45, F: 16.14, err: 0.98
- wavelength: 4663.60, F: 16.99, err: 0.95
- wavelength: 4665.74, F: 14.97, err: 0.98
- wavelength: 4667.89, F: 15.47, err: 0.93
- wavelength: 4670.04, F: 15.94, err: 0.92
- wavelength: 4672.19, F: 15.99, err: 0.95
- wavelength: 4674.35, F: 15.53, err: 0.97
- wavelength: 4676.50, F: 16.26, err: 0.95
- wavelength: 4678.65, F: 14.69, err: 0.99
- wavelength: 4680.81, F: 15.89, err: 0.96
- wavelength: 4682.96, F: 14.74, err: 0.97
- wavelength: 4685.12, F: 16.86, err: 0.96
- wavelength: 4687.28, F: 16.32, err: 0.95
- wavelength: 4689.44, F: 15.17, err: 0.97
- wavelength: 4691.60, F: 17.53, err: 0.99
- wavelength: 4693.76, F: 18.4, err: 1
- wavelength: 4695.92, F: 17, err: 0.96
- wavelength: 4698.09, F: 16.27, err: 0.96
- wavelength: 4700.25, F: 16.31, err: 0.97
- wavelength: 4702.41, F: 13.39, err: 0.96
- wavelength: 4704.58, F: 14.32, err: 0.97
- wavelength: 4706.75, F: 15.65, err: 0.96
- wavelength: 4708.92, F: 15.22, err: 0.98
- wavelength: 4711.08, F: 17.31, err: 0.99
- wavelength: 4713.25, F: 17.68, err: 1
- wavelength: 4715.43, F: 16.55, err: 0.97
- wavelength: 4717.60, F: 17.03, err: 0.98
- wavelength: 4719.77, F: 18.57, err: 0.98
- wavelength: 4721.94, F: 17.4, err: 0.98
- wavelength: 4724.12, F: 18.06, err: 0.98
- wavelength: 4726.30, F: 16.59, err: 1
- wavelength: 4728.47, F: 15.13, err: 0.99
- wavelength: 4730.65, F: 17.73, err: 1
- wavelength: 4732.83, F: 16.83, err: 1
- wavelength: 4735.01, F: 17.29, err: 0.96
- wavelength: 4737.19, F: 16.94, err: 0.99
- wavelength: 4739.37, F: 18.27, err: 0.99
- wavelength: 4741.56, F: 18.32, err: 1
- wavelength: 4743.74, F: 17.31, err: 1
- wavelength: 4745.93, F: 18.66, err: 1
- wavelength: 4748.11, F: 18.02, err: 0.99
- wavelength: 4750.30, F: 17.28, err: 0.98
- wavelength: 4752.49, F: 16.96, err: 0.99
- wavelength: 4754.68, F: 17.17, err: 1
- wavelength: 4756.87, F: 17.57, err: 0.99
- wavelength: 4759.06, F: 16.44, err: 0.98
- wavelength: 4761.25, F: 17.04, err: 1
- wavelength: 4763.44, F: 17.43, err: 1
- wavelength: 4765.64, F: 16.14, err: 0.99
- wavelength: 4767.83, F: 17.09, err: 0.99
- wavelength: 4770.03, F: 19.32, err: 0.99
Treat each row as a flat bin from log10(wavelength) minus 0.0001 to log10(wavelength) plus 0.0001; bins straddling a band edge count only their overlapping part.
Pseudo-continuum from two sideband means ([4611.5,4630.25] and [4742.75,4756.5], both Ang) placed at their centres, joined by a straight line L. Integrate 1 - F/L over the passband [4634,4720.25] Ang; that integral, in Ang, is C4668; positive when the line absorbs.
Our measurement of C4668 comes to 7.1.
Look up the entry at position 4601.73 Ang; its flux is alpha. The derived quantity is 15.94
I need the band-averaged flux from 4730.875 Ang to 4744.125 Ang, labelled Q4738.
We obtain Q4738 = 17.5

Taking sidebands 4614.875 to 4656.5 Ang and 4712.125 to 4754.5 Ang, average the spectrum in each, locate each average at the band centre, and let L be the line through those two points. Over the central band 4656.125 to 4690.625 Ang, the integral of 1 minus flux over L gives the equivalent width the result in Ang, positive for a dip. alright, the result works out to 2.3 Ang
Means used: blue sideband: 16.8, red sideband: 17.4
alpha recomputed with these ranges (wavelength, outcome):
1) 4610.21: 17.34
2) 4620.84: 17.28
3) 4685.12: 16.86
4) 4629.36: 18.79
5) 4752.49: 16.96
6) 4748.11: 18.02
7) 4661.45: 16.14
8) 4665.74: 14.97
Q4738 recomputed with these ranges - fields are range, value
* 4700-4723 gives 16.3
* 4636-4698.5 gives 16.2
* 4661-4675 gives 15.9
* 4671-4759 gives 16.7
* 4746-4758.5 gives 17.5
